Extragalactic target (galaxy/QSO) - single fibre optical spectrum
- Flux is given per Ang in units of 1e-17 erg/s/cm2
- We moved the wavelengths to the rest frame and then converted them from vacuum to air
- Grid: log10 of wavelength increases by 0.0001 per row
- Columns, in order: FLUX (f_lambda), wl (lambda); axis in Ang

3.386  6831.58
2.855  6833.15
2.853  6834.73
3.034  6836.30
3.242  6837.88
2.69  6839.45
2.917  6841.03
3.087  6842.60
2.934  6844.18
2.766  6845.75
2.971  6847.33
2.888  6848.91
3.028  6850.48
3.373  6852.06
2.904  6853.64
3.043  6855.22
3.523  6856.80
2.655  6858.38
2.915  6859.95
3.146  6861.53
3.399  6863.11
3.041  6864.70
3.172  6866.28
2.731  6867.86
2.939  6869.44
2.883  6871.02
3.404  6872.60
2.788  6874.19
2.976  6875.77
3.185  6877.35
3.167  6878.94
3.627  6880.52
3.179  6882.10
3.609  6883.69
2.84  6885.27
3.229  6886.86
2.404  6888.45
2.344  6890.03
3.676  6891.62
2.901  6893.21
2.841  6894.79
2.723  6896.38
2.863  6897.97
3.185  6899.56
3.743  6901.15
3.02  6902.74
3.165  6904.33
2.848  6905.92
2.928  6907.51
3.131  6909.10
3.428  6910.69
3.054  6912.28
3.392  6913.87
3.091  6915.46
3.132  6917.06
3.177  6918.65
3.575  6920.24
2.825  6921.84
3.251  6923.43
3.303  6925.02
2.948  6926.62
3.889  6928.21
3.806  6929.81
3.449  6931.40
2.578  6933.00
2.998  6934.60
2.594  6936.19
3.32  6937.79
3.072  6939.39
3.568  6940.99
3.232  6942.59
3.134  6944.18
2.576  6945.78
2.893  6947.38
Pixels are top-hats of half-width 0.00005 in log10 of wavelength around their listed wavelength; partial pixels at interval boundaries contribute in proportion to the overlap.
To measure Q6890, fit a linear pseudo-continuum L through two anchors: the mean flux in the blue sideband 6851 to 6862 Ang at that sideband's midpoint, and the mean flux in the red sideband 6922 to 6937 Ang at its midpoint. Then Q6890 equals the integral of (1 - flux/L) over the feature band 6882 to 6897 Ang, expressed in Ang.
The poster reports 0.8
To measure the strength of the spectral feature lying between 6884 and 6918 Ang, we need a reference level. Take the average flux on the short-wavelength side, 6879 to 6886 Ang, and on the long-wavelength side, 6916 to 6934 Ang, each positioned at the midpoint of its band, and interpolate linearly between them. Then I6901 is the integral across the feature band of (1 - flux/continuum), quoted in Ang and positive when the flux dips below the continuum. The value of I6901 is 2.4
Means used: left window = 3.31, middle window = 3.05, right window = 3.26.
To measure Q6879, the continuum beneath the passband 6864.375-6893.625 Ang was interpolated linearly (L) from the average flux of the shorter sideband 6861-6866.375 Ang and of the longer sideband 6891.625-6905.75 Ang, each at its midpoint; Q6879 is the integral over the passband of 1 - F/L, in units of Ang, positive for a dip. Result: 0.8 Ang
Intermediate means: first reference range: 3.19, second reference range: 3.08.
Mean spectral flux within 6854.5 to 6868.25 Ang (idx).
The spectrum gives 3.08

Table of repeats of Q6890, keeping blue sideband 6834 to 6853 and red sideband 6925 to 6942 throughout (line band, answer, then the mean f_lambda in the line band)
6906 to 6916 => 0.0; 3.15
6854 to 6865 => -0.3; 3.1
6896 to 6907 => 0.2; 3.09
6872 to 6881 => -0.3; 3.17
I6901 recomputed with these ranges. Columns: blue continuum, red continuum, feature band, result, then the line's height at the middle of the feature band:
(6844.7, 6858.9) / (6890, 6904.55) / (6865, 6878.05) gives 0.2 Ang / 3.05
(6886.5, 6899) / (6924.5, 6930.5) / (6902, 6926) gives 0.7 Ang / 3.25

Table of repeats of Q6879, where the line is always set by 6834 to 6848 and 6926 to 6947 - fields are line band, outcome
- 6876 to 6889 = -0.52 Ang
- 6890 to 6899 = 0.36 Ang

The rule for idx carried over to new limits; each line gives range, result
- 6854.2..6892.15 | 3.07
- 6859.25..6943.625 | 3.13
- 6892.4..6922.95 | 3.11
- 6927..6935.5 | 3.32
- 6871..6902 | 3.08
